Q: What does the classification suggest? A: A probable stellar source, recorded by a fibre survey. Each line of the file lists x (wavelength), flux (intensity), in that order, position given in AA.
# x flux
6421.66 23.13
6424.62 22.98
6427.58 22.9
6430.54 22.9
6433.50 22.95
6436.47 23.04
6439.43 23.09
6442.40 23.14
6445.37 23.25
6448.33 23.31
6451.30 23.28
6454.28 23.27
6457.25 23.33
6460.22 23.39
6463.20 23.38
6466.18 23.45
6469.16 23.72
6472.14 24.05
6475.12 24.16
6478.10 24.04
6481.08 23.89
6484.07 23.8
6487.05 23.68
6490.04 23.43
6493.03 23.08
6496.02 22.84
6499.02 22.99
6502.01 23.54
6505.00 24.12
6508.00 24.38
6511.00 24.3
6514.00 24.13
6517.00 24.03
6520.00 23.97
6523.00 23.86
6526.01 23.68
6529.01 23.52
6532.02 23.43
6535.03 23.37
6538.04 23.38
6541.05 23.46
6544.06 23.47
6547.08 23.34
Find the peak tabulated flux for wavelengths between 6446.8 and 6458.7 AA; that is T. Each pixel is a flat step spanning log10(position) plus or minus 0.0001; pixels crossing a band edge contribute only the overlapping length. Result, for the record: 23.33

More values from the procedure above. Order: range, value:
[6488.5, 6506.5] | 24.12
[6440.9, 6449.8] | 23.31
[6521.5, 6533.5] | 23.86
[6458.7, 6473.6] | 24.05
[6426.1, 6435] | 22.95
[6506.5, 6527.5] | 24.38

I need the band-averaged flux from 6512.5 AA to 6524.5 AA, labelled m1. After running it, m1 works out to 24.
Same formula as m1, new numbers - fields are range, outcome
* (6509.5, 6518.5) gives 24.2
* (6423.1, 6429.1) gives 22.9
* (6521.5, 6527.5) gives 23.8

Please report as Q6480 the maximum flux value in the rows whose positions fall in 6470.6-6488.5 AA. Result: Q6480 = 24.16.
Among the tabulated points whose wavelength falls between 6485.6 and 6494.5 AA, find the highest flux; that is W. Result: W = 23.68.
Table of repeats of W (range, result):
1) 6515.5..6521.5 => 24.03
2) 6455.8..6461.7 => 23.39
